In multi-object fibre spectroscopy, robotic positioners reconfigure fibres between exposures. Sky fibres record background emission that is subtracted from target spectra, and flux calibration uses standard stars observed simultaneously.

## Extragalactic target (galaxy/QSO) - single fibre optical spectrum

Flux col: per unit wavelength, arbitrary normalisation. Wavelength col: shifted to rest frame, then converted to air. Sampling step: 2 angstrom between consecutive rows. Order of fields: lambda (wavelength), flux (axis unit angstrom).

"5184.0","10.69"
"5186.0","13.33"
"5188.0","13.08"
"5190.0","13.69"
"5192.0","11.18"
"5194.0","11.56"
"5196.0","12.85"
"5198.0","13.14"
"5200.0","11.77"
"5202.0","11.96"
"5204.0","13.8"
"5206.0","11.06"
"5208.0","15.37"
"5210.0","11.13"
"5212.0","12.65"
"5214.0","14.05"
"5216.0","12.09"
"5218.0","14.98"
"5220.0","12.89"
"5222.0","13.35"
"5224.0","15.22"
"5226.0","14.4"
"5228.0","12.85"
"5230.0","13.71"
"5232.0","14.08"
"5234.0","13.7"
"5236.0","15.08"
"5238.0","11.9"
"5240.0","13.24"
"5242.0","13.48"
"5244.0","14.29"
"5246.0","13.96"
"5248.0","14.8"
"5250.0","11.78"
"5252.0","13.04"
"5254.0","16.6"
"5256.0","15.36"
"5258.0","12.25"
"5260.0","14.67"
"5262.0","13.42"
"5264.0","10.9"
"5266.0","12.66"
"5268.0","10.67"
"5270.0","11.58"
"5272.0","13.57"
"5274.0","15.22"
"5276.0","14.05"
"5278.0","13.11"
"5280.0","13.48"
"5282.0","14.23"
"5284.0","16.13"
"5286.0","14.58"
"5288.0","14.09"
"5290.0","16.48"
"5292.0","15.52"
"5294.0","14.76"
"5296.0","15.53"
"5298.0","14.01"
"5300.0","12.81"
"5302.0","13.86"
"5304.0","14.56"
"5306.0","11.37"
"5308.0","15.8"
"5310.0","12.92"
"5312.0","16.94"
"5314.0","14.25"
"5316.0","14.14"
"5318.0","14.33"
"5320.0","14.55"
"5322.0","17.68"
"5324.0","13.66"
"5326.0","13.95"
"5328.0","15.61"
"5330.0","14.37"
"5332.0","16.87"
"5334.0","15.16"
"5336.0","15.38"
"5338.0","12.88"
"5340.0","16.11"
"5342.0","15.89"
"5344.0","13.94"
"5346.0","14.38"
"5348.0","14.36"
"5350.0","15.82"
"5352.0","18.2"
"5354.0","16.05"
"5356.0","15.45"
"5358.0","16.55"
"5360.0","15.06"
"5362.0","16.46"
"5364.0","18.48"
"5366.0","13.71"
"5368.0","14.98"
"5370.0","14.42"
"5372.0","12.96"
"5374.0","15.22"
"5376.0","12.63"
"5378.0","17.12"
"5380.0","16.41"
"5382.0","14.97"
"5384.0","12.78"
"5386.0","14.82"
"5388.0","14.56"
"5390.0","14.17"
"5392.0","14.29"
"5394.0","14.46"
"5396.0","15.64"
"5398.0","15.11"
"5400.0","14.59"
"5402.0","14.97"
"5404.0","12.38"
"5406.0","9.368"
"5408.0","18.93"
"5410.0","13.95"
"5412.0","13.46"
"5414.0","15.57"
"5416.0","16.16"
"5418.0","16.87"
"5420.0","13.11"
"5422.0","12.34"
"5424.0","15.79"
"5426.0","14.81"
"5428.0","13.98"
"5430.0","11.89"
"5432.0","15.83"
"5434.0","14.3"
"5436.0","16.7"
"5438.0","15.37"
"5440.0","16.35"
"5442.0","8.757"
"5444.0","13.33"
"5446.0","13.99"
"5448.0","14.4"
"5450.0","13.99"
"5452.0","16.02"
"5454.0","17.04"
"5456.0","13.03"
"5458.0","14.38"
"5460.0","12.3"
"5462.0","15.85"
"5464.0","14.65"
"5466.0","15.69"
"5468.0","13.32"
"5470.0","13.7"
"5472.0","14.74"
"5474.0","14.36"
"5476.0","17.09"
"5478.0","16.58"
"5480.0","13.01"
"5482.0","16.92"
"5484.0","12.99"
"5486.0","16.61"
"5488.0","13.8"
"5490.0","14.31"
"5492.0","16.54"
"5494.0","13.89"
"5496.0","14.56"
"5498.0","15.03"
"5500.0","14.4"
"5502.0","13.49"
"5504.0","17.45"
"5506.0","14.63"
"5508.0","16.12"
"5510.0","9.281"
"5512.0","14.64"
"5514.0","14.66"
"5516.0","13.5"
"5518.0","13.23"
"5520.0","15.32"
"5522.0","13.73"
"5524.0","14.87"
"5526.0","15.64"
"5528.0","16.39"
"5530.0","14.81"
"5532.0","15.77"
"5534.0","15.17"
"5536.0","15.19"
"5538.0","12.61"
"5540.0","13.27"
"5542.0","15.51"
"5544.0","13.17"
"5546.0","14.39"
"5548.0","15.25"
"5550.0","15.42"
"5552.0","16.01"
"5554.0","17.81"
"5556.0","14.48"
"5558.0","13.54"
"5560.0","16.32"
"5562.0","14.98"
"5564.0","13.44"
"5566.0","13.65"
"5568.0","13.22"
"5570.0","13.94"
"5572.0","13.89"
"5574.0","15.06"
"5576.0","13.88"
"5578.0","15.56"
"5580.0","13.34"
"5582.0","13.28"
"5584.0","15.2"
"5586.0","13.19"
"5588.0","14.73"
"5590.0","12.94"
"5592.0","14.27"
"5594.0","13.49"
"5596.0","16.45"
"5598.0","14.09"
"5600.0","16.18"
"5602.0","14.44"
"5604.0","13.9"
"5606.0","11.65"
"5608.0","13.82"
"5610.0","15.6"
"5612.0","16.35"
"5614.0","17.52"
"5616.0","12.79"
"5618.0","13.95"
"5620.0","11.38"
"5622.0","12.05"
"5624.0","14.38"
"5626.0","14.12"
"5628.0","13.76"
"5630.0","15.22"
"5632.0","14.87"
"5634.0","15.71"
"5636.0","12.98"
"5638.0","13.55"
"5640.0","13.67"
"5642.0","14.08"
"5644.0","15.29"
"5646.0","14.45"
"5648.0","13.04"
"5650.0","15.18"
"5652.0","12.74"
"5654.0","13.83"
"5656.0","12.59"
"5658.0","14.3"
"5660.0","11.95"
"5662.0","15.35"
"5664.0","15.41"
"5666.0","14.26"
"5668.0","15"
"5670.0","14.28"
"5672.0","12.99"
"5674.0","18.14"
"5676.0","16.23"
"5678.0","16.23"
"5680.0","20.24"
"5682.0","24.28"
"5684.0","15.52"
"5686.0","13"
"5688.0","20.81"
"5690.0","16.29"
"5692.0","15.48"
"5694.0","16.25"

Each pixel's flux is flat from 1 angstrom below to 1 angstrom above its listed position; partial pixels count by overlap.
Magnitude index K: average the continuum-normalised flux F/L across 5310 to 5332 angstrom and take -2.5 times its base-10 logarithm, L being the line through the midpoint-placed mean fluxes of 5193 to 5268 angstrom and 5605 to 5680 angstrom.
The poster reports -0.11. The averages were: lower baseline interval 13.3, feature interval 14.9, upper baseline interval 14.4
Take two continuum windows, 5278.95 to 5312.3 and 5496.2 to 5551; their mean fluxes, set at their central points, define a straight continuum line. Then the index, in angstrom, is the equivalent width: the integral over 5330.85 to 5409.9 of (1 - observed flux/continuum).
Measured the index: -2.7 angstrom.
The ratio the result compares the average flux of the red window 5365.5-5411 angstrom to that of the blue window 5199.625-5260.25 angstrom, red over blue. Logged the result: 1.1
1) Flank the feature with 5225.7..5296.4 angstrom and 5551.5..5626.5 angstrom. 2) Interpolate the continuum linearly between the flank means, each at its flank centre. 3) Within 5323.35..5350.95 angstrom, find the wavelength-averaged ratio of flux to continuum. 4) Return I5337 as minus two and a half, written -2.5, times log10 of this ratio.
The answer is -0.07 mag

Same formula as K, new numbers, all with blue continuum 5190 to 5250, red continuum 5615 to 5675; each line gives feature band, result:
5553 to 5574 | -0.051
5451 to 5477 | -0.082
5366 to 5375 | -0.062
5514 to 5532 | -0.071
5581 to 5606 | -0.023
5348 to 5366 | -0.200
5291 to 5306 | -0.066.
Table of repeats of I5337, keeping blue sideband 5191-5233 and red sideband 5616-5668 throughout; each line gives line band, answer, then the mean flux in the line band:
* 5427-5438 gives -0.086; 14.6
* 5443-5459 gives -0.076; 14.5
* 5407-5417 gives -0.161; 15.6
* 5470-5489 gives -0.110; 15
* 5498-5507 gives -0.103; 15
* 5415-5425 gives -0.106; 14.9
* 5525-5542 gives -0.091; 14.9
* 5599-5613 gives -0.054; 14.6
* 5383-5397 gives -0.076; 14.4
